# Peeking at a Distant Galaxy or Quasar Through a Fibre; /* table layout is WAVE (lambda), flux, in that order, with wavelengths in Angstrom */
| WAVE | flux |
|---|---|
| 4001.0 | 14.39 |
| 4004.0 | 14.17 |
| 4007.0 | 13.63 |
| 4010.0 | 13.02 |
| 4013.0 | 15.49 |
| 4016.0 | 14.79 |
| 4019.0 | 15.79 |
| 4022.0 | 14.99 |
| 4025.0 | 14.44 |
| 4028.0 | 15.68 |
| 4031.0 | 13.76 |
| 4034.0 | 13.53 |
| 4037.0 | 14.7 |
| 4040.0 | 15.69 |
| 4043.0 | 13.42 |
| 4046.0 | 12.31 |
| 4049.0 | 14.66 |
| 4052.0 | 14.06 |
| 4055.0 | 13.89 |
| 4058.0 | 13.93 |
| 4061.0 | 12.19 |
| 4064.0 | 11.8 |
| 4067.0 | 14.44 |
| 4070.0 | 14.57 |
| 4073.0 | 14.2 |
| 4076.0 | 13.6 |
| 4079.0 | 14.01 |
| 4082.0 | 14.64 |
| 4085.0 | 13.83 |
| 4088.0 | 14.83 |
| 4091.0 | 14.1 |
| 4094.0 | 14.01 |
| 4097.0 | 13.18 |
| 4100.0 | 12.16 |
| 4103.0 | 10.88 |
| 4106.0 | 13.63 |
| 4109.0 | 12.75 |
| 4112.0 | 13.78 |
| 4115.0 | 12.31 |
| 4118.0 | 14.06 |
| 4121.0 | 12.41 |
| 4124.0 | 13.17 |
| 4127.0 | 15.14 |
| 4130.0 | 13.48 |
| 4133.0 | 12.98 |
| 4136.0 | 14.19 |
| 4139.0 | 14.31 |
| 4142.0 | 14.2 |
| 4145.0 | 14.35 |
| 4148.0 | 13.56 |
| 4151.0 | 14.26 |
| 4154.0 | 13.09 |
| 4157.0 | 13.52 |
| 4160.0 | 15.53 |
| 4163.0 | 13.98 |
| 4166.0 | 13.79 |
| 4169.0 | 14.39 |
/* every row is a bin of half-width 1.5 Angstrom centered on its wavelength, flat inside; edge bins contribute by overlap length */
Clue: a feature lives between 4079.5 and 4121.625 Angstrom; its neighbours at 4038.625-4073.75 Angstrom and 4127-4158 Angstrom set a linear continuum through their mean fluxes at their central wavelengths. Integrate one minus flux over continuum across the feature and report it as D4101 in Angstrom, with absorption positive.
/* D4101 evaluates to 1.4 Angstrom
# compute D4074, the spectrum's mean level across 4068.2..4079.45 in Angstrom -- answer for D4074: 14.1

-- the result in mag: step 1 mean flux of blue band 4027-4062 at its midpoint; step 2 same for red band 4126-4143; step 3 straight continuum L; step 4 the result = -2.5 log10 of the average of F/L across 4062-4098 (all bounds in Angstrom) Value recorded 0.006 mag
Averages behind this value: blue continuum 14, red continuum 14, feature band 13.9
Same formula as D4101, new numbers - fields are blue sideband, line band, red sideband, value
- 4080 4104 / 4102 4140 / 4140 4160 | 1.14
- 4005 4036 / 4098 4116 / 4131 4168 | 1.96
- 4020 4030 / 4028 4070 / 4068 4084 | 2.32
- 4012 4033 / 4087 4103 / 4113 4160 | 0.92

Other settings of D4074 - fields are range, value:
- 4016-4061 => 14.3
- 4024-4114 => 13.7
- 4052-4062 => 13.5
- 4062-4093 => 14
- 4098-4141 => 13.2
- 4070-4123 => 13.5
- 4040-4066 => 13.4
